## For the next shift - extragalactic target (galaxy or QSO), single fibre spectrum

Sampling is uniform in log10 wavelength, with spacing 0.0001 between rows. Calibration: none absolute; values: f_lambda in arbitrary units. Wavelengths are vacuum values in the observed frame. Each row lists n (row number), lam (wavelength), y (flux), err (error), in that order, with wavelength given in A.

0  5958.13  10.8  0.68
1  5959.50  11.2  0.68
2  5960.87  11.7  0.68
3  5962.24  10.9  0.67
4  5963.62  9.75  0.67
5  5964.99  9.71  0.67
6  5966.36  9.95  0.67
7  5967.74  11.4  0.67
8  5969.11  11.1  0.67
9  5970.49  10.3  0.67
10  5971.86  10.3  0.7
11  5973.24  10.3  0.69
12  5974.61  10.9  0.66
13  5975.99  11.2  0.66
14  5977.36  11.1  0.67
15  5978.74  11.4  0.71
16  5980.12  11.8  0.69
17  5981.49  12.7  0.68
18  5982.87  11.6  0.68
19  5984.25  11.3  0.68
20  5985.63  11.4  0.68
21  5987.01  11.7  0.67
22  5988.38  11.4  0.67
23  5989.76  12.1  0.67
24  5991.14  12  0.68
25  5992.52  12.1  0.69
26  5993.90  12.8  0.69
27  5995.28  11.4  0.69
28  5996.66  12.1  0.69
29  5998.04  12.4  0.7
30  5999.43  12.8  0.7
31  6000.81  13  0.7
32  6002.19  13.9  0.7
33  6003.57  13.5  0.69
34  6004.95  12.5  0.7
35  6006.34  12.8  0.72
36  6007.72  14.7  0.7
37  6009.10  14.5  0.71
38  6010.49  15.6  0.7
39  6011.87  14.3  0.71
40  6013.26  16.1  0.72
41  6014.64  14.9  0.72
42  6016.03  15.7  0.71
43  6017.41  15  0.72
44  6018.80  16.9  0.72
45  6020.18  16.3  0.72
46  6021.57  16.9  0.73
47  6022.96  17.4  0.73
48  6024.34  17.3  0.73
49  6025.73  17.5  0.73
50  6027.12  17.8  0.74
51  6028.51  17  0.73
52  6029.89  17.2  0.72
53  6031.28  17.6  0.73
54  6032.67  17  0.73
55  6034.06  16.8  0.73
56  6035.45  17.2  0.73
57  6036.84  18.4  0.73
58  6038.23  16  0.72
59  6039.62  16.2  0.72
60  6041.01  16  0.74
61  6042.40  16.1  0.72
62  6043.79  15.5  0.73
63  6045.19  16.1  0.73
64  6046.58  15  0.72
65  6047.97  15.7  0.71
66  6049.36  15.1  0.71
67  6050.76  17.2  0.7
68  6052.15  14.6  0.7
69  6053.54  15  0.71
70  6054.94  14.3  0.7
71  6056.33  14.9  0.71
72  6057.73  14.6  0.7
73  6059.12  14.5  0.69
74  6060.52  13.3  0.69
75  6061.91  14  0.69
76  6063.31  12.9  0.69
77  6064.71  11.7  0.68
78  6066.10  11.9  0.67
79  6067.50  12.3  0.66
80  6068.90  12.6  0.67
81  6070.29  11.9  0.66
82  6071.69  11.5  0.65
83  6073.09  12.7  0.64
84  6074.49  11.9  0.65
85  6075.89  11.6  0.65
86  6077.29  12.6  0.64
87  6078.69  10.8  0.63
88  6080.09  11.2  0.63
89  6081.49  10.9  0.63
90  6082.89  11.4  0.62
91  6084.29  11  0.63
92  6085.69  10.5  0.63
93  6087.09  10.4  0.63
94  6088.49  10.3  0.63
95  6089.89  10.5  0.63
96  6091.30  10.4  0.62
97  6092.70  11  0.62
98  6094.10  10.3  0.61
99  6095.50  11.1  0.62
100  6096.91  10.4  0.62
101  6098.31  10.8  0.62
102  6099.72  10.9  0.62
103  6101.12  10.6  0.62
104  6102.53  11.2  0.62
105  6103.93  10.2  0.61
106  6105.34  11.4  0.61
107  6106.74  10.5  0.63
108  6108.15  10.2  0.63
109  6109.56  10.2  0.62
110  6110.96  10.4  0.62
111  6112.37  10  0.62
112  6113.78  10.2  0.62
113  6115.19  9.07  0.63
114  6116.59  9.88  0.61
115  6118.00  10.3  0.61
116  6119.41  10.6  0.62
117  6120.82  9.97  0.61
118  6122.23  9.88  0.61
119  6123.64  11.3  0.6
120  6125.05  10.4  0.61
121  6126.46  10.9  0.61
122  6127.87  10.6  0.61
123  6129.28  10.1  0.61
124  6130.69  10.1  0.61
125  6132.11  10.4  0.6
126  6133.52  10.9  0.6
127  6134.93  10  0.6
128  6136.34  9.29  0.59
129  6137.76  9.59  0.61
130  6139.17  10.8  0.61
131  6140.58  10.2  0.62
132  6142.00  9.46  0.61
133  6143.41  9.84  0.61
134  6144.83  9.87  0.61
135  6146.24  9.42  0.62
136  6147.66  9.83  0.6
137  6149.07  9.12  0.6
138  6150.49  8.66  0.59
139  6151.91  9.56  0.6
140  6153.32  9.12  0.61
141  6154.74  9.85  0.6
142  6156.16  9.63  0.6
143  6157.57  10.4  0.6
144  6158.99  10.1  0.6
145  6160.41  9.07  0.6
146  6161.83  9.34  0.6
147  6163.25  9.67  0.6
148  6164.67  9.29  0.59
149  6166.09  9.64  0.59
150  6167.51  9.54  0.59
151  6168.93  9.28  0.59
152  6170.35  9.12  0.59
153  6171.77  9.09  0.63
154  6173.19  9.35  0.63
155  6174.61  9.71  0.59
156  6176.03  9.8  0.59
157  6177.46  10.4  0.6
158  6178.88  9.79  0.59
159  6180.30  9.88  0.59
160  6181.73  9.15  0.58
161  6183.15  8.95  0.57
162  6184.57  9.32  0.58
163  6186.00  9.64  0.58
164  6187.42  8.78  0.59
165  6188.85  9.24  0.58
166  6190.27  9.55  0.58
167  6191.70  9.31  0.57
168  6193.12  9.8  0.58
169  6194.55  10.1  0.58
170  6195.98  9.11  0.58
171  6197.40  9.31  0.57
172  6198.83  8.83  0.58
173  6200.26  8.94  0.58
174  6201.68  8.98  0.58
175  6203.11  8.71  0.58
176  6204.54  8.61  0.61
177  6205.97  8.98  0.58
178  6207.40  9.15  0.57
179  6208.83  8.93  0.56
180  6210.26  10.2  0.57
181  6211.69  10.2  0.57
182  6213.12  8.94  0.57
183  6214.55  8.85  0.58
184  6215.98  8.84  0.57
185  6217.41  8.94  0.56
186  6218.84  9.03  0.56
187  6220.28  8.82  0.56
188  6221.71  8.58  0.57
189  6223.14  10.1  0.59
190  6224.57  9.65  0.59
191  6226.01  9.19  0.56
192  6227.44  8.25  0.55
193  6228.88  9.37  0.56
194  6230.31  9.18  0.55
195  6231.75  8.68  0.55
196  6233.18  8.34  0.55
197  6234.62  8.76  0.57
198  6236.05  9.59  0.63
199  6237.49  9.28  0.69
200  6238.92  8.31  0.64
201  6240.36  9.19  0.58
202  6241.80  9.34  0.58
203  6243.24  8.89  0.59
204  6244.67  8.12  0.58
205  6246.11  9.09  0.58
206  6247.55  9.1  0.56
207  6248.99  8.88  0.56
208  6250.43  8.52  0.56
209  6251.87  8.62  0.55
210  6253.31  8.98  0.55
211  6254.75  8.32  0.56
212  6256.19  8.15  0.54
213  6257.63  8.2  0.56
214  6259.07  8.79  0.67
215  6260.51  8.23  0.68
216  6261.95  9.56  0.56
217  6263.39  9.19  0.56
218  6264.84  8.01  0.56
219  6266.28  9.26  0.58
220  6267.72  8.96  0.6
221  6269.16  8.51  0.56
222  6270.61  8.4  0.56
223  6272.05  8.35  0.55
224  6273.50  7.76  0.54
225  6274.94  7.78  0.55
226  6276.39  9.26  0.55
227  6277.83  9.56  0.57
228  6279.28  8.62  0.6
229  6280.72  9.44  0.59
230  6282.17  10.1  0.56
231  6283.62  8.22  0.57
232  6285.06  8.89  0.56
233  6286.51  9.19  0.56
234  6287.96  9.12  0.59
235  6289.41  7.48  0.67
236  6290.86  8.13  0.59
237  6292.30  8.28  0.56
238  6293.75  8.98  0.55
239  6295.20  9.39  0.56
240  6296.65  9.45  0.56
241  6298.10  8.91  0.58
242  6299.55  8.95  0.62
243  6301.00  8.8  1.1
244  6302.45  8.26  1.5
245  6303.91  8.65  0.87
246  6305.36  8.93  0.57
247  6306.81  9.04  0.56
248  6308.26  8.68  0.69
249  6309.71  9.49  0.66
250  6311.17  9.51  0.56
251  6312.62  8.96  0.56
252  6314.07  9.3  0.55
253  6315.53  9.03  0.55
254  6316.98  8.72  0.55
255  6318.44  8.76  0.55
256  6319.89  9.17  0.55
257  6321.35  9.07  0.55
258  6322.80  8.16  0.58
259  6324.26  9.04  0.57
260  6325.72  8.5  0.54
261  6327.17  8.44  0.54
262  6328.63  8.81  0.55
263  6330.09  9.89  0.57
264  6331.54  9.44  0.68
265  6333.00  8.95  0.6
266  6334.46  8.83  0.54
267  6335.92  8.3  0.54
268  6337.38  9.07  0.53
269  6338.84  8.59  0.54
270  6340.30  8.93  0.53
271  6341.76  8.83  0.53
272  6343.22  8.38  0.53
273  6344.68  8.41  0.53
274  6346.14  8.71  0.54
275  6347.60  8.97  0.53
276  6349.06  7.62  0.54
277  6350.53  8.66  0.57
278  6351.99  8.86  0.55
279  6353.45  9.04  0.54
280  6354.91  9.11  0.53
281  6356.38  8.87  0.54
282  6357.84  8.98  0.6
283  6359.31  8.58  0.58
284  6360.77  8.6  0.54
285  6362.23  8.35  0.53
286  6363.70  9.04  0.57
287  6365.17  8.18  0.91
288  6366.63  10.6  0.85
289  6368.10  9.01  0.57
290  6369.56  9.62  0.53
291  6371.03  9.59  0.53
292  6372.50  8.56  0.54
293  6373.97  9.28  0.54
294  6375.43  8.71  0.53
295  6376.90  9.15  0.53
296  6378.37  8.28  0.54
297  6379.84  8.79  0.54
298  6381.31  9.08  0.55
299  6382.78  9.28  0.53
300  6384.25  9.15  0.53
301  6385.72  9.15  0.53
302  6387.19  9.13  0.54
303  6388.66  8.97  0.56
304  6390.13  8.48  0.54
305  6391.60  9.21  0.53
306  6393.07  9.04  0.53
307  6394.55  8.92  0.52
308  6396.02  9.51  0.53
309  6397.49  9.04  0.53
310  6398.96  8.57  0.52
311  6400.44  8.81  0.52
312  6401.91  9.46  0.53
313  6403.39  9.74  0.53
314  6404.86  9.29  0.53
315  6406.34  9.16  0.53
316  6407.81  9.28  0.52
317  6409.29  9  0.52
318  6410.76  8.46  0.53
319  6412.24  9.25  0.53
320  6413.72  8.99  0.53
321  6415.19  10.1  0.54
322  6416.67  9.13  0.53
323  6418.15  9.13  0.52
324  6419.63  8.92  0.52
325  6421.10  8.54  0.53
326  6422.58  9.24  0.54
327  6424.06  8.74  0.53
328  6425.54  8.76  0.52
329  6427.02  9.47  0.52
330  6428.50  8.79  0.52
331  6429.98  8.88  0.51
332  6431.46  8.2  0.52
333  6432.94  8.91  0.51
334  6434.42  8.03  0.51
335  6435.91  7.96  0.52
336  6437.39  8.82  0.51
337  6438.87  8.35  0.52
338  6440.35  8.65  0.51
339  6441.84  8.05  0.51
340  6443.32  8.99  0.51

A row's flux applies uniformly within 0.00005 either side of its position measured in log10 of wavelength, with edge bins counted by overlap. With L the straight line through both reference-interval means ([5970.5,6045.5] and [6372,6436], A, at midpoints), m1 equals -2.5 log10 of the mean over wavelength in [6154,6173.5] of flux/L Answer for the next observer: 0.26 mag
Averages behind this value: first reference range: 14.2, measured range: 9.53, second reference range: 8.98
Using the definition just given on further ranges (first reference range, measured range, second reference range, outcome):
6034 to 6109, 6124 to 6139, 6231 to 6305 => 0.132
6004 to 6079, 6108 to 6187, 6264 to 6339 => 0.257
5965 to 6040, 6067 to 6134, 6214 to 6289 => 0.102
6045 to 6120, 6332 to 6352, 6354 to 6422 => 0.099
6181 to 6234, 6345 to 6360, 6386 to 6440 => 0.034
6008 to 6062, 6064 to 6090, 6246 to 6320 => 0.272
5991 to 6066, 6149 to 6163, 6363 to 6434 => 0.338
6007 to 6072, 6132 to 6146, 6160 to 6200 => 0.119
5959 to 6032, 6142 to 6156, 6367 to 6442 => 0.221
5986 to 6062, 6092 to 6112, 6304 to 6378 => 0.255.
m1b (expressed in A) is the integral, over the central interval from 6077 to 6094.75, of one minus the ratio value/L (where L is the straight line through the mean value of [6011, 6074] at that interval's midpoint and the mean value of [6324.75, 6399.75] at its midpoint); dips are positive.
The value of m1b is 4.4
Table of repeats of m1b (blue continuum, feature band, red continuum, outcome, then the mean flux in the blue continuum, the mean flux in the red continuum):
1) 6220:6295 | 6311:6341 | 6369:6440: -0.1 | 8.8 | 8.97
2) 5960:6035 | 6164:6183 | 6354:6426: 3.2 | 13.4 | 9.04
